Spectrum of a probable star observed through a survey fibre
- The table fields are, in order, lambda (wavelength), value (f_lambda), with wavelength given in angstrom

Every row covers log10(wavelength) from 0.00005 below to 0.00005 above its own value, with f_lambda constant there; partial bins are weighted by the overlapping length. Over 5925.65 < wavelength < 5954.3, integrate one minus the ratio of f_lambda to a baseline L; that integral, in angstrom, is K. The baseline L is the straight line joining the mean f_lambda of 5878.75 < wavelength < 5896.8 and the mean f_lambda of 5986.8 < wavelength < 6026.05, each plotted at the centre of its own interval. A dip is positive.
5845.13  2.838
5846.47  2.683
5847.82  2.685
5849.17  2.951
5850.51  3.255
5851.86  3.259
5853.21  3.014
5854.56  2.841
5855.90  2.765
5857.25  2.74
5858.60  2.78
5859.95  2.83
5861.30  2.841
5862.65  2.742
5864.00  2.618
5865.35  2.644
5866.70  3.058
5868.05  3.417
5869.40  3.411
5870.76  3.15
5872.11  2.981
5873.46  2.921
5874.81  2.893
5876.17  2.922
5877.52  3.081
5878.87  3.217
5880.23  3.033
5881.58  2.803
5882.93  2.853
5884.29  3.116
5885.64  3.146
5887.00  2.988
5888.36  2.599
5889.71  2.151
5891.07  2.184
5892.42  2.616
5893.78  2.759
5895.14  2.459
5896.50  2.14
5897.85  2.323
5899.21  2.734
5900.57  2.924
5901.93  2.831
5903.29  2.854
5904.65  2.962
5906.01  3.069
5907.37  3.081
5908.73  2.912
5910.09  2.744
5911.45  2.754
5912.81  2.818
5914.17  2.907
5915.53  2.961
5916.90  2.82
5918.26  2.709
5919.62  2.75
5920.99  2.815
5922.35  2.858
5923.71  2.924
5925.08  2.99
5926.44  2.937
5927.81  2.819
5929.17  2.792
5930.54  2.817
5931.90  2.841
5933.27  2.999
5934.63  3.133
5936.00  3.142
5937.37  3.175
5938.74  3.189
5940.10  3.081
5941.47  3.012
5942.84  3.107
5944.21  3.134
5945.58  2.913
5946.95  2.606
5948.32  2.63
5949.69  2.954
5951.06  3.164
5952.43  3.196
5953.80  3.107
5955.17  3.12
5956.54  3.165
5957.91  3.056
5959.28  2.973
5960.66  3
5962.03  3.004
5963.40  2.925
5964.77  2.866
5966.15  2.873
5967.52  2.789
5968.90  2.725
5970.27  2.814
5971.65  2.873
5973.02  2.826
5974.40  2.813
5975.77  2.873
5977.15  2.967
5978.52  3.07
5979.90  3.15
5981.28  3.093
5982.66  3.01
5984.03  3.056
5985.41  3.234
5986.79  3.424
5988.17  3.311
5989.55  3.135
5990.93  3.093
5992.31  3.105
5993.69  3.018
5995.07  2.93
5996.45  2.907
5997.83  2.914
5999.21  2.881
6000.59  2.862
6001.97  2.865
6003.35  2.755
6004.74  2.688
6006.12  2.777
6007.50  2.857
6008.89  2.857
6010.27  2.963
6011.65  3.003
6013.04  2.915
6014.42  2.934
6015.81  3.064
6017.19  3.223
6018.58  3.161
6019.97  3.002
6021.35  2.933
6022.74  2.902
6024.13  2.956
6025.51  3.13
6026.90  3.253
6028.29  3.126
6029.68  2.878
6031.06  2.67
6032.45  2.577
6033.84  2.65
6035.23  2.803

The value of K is -1.6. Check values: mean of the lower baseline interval 2.71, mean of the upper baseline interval 2.98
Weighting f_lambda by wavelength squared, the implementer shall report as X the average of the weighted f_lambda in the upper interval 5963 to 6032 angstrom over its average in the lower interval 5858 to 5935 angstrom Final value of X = 1.1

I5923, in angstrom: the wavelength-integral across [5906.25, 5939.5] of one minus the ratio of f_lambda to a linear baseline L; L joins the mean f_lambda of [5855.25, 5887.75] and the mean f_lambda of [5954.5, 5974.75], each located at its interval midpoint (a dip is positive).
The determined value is 0.3 angstrom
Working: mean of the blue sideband 2.95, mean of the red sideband 2.92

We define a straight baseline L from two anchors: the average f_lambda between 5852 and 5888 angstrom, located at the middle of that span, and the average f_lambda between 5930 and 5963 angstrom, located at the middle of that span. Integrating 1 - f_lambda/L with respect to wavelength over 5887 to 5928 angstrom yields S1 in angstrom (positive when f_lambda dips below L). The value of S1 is 3.3 angstrom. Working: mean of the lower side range 2.96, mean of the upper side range 3.02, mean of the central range 2.75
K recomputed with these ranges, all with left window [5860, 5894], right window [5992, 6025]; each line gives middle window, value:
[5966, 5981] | 0.14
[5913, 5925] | 0.22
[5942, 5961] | -0.62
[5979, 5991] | -0.99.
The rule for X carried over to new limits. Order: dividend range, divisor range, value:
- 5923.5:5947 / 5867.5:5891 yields 1.03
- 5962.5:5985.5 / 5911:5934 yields 1.04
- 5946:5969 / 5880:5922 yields 1.09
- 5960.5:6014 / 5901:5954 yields 1.03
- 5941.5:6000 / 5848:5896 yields 1.08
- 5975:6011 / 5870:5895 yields 1.09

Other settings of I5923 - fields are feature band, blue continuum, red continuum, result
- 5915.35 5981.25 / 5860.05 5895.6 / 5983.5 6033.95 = -0.5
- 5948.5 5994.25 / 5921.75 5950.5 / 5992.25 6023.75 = -1.2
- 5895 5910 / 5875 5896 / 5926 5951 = 0.4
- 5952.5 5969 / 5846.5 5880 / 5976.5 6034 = 0.0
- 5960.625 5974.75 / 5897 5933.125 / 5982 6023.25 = 0.4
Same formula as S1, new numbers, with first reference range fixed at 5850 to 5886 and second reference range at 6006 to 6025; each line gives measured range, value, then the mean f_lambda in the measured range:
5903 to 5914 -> 0.3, 2.9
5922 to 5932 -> 0.3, 2.88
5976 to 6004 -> -0.6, 3.04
